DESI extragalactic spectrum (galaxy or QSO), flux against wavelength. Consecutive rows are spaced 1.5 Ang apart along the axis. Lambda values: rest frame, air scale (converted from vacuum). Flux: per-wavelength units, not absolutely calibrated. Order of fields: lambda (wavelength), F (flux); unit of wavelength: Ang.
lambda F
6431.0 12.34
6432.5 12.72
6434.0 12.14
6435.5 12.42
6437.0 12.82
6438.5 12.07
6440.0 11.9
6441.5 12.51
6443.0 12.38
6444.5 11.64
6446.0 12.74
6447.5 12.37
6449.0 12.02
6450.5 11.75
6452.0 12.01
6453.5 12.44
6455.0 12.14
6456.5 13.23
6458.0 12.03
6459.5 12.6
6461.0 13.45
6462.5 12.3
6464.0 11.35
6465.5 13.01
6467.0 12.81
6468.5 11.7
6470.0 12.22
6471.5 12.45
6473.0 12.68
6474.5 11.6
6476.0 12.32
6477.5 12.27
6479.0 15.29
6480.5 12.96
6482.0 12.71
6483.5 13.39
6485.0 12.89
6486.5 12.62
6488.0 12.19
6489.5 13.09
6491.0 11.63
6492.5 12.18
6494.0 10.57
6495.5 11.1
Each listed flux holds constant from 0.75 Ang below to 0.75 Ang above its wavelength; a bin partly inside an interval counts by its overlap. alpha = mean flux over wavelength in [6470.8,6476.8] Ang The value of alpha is 12.3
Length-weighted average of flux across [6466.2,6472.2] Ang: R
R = 12.3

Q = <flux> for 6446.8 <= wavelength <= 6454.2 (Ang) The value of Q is 12.1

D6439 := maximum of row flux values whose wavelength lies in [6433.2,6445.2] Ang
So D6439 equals 12.82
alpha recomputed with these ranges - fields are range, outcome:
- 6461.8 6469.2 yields 12.2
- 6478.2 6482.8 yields 13.6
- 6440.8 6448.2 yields 12.3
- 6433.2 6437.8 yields 12.5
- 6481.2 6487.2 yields 12.9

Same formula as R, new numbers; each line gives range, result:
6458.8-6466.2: 12.5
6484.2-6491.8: 12.5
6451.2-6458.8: 12.4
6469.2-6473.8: 12.4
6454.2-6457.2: 12.7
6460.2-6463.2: 12.9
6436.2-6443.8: 12.3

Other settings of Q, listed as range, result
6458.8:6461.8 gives 13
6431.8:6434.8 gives 12.4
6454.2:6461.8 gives 12.7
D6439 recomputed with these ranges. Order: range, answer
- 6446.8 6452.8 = 12.37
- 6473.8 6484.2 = 15.29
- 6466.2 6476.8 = 12.81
